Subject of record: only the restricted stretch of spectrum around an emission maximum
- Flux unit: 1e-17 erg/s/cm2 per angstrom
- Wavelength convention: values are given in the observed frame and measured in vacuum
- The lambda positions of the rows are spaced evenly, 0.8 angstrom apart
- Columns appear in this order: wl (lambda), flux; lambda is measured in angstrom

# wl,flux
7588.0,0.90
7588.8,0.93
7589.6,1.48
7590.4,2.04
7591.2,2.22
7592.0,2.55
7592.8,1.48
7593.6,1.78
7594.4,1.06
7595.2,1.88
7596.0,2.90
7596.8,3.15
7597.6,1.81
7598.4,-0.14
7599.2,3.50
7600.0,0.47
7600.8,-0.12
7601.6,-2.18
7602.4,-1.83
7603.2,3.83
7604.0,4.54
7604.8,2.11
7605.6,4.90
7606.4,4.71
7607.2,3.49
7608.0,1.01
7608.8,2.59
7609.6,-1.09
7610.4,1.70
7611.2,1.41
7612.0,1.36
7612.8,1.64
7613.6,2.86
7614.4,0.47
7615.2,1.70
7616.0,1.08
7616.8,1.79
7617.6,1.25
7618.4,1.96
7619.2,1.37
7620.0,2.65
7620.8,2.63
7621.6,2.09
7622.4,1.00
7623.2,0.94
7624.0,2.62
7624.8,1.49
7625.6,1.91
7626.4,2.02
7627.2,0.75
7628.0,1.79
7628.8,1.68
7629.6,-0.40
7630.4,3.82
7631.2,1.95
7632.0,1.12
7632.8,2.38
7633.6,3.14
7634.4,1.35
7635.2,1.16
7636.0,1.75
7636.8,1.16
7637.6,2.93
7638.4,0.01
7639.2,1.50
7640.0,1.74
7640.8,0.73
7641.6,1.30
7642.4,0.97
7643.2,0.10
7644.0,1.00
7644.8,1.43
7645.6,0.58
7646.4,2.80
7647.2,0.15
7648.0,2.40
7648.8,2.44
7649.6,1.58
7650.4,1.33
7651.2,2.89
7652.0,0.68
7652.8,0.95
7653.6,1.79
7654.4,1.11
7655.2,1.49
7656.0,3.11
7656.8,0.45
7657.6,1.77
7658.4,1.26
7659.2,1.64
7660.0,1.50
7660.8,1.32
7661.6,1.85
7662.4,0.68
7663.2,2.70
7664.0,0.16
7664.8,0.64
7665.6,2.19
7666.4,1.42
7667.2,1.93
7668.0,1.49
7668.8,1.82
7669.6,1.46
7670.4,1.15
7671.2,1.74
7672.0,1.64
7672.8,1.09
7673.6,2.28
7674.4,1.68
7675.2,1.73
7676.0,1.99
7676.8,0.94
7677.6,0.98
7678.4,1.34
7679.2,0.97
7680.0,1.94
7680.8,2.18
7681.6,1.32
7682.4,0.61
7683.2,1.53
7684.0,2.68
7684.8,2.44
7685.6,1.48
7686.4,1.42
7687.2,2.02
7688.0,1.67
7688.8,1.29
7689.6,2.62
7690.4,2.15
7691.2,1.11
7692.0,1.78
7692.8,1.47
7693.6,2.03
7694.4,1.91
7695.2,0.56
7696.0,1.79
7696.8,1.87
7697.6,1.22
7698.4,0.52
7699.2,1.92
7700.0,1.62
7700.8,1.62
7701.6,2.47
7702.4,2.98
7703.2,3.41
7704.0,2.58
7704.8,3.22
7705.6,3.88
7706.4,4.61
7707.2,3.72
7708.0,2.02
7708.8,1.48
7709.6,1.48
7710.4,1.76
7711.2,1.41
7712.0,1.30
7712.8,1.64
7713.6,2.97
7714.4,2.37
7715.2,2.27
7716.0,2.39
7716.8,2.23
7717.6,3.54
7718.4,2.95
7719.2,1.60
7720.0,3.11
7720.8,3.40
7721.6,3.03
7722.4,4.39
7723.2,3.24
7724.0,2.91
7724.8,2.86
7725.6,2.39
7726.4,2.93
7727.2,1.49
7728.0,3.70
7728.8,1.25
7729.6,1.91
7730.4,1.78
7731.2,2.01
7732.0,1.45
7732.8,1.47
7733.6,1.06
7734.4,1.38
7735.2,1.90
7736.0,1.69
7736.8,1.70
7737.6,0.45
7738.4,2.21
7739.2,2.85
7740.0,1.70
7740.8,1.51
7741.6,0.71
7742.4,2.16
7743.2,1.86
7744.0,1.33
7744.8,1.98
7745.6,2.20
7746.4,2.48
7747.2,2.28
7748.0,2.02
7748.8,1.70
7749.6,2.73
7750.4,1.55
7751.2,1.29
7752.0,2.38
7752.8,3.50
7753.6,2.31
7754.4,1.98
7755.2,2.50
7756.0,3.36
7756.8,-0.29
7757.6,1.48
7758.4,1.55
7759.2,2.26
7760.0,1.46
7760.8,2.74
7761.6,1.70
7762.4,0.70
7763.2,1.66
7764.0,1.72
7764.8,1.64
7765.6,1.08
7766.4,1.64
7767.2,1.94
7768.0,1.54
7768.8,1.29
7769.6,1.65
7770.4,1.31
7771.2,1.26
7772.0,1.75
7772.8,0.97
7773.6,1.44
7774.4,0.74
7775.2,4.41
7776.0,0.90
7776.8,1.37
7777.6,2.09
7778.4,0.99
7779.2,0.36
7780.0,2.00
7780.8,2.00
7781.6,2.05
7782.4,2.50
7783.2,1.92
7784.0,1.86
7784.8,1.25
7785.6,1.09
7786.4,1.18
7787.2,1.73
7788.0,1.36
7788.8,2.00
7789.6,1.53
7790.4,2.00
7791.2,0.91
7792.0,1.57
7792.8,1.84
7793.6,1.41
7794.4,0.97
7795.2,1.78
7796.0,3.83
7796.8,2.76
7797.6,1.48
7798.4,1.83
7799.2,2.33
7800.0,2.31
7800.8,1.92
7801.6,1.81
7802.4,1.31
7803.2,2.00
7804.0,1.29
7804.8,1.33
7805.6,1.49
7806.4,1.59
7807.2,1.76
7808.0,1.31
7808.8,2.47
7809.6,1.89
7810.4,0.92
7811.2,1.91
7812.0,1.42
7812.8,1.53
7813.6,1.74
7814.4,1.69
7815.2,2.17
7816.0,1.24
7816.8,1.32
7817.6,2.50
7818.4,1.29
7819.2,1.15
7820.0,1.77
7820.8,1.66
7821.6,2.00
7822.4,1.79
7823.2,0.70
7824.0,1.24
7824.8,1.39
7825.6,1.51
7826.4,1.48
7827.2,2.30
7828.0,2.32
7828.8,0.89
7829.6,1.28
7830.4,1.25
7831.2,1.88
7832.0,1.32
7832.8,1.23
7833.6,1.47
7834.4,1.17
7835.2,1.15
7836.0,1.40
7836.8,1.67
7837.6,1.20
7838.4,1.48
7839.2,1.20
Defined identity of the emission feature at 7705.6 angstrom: [S II]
